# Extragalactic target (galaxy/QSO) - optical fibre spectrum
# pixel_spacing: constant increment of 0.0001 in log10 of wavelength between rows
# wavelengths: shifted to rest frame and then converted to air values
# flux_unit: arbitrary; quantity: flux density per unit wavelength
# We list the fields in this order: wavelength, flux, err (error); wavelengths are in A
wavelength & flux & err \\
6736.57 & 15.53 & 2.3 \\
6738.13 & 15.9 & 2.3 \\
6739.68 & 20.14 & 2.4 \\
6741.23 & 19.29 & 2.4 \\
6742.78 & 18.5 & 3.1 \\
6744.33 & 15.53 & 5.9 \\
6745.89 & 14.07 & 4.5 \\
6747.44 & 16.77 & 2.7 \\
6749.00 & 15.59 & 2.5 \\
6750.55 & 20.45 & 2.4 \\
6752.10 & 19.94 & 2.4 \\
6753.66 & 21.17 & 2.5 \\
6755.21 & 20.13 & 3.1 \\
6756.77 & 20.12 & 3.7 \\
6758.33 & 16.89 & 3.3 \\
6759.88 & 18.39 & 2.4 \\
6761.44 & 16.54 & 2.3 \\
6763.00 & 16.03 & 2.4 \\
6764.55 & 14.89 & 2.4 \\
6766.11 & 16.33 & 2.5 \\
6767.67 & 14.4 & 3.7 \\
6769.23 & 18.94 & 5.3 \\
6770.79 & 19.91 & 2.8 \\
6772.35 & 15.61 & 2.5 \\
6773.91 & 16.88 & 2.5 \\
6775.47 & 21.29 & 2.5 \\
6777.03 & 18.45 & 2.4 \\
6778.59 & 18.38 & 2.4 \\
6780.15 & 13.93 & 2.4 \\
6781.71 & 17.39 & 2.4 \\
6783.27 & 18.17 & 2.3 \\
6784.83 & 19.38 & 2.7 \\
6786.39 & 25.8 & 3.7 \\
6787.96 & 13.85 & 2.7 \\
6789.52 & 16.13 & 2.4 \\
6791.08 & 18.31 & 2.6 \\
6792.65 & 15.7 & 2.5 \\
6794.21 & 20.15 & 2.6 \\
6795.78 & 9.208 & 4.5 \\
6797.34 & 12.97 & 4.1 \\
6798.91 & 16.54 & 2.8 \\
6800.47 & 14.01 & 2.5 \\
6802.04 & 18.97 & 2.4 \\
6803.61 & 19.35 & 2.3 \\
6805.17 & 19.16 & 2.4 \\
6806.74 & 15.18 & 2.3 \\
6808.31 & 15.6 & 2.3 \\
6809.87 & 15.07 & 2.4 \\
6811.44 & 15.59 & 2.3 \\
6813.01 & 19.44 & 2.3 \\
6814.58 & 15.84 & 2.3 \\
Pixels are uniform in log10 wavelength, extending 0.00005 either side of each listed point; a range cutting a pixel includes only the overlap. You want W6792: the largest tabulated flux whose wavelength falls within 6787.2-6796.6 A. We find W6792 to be 20.15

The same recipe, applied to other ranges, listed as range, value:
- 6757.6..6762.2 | 18.39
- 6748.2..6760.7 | 21.17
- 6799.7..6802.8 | 18.97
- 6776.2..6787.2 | 25.8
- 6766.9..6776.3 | 21.29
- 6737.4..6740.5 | 20.14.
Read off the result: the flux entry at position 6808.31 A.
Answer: 15.6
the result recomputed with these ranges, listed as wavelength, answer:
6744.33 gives 15.53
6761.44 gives 16.54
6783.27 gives 18.17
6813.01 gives 19.44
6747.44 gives 16.77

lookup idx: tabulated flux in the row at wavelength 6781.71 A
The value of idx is 17.39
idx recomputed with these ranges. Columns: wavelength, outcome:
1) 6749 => 15.59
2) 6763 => 16.03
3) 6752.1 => 19.94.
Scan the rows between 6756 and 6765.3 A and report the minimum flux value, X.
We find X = 14.89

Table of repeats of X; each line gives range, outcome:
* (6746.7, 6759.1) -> 15.59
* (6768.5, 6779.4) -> 15.61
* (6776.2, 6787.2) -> 13.93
